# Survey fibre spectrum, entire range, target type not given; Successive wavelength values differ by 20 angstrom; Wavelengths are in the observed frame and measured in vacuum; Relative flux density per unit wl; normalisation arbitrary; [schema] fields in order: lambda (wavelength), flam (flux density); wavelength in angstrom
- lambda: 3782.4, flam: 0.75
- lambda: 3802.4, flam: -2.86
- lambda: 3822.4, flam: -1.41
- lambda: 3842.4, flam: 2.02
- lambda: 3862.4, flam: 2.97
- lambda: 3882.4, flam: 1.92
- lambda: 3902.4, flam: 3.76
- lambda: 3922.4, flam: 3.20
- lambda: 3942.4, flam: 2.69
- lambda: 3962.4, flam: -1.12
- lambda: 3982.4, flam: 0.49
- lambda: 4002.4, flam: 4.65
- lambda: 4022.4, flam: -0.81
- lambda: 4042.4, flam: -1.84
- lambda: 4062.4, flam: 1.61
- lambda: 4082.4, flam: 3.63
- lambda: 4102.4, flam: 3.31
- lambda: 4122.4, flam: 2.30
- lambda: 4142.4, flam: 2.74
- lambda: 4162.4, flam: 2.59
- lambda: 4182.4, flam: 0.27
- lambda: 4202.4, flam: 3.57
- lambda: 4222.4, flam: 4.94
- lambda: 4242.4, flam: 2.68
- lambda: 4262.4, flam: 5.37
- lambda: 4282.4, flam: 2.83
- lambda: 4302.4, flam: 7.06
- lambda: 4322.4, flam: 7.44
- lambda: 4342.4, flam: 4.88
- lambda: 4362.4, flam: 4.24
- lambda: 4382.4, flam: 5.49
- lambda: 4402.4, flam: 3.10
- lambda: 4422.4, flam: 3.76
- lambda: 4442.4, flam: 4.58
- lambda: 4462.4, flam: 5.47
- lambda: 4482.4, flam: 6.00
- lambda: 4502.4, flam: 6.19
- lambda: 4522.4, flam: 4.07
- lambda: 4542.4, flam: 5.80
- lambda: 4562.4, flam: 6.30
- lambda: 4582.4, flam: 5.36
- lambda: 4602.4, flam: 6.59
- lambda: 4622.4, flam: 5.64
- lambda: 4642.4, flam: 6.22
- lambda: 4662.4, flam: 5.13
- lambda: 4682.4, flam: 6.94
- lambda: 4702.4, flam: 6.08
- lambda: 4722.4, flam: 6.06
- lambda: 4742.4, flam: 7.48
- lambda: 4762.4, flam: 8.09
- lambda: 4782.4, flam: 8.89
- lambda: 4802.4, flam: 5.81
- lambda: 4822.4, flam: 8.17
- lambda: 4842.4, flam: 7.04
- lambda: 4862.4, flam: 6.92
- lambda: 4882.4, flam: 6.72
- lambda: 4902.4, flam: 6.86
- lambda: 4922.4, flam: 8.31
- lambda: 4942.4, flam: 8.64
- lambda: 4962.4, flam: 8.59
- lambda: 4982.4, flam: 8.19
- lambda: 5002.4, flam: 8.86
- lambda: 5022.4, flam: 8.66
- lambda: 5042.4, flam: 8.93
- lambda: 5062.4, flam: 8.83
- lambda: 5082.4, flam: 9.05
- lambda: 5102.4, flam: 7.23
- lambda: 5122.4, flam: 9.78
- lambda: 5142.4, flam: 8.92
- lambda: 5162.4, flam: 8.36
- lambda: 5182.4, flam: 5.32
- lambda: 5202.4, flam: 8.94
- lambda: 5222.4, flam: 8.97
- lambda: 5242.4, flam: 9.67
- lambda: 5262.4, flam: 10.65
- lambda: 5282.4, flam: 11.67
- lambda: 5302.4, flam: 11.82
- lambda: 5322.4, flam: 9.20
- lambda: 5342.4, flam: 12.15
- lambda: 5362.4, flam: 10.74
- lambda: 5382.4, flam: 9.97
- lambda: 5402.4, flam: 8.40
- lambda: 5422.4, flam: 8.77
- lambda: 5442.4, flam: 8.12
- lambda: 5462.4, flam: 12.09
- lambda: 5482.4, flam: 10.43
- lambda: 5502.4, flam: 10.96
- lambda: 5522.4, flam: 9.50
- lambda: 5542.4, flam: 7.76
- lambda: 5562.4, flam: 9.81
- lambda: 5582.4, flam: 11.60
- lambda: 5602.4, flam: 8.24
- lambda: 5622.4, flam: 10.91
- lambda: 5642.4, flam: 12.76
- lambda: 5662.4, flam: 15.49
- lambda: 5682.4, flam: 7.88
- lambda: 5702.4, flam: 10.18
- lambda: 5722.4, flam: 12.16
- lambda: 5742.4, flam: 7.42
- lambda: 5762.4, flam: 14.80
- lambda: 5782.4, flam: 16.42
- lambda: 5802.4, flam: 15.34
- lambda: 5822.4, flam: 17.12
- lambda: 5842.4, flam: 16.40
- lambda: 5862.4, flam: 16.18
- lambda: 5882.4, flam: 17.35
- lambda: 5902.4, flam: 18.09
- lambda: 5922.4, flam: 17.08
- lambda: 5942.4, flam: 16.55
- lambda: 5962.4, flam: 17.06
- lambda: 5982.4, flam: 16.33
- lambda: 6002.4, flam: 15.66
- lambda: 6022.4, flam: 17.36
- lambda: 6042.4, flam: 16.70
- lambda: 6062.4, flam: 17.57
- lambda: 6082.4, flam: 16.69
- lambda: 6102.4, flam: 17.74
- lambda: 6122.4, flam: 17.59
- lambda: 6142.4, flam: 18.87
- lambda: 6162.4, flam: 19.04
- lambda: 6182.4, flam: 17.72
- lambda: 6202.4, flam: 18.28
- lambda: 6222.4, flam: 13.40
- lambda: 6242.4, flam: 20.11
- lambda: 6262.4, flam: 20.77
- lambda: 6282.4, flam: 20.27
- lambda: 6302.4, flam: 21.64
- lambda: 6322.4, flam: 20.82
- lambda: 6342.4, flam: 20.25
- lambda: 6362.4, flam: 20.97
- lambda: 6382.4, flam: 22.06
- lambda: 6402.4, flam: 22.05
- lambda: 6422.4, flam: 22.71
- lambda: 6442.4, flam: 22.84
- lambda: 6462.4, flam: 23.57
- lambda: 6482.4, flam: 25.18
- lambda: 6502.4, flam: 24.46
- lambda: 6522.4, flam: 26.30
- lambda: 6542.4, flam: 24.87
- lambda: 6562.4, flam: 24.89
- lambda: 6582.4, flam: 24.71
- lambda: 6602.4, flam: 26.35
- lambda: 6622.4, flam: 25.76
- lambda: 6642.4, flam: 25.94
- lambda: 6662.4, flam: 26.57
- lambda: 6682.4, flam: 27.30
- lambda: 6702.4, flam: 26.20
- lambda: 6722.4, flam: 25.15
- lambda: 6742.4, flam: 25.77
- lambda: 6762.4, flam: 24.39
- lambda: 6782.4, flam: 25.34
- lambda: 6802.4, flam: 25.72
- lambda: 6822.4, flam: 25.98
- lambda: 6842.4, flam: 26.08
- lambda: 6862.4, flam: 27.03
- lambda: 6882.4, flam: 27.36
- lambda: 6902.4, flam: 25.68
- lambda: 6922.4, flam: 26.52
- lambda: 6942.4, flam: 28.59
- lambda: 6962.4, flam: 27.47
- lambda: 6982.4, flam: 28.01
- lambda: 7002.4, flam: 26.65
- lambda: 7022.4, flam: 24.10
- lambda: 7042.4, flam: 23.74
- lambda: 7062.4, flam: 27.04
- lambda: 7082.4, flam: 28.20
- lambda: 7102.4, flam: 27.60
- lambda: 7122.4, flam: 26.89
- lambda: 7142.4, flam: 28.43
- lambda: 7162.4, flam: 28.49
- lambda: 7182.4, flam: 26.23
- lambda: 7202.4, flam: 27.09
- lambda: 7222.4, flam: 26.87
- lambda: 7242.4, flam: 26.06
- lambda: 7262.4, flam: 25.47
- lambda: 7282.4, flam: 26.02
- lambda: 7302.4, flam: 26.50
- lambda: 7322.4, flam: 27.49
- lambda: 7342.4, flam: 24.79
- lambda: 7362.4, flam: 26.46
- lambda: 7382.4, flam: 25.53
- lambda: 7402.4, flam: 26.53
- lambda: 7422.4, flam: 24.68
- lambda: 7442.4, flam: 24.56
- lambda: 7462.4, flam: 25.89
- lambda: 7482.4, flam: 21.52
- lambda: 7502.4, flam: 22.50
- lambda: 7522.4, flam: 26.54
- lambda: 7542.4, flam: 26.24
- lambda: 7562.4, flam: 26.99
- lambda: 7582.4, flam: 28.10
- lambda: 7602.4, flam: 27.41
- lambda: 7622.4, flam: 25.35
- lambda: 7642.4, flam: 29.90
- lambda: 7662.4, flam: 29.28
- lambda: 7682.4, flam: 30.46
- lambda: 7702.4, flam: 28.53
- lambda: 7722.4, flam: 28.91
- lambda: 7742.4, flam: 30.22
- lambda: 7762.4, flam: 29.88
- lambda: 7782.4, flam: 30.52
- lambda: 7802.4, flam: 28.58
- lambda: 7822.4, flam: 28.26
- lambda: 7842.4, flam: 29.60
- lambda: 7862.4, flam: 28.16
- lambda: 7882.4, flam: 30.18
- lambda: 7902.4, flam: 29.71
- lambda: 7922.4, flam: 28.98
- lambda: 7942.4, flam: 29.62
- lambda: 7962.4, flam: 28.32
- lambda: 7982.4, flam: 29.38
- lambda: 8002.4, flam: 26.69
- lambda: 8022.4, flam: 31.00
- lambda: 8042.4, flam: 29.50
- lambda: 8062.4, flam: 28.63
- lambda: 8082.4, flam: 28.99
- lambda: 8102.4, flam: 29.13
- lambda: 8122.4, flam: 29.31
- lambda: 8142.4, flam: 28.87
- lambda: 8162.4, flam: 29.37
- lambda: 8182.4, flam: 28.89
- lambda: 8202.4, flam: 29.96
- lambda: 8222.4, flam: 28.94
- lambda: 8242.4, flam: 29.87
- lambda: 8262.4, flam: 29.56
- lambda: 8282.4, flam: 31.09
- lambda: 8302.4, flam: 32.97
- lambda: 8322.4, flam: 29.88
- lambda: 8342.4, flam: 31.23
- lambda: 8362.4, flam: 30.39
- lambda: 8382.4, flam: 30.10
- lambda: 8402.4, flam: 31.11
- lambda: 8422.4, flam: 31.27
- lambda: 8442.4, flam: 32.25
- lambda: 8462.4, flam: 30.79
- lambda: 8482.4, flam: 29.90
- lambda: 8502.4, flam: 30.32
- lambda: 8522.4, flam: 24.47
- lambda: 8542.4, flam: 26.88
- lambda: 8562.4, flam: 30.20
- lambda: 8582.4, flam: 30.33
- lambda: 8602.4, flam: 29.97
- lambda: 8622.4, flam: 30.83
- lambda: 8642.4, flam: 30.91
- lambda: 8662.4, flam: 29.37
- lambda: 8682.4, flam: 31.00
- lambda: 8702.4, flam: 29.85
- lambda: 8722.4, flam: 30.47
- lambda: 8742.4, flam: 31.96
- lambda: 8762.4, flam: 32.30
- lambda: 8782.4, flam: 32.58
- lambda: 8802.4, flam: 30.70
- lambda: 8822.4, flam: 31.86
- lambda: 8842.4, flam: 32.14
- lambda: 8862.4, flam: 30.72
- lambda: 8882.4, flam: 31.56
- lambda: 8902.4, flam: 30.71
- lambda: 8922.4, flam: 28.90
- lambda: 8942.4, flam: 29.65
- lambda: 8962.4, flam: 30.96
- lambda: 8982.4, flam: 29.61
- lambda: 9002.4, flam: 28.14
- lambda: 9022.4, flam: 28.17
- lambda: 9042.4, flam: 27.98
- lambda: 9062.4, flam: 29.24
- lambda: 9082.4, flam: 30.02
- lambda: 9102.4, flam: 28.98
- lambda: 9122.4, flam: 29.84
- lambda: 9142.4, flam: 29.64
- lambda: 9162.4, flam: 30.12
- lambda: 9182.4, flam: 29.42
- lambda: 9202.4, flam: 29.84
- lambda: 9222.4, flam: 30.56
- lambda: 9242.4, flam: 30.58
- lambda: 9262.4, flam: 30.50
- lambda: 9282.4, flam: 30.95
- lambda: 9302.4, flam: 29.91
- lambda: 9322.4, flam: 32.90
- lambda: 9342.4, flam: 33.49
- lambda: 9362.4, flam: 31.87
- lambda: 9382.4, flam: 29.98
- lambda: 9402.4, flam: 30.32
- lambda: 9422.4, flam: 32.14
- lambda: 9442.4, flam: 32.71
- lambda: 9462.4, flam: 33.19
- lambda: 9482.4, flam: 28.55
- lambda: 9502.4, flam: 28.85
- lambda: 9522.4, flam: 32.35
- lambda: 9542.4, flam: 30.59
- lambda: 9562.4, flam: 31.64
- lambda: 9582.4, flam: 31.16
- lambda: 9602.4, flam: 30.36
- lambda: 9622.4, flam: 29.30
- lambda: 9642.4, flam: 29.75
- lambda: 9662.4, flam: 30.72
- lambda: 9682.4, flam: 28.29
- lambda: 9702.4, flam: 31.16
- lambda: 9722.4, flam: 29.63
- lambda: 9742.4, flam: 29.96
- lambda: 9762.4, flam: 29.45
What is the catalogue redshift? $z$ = 0.446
